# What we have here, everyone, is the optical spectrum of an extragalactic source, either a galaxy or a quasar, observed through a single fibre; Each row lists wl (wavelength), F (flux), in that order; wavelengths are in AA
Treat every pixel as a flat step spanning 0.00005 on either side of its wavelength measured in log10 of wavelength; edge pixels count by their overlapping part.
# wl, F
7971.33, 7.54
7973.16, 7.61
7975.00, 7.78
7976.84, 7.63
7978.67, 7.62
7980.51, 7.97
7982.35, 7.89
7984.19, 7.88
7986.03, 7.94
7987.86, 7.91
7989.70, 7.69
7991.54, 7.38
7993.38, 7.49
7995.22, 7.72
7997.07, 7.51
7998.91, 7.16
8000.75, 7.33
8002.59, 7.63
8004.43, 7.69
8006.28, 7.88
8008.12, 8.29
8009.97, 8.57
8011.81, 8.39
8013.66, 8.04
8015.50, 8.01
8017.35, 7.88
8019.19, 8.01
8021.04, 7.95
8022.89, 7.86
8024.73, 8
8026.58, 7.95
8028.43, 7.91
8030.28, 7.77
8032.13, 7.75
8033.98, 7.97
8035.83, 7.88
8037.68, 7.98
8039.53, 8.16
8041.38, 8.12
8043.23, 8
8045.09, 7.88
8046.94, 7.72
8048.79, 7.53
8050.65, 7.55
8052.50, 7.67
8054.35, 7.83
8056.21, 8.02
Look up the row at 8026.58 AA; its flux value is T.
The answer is 7.95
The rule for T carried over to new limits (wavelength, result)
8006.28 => 7.88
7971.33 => 7.54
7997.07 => 7.51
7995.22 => 7.72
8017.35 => 7.88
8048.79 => 7.53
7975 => 7.78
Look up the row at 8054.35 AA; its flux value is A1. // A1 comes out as 7.83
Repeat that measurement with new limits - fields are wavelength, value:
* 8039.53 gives 8.16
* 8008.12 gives 8.29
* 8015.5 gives 8.01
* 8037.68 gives 7.98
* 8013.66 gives 8.04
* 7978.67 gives 7.62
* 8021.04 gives 7.95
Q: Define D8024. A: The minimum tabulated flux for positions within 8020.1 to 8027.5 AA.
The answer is 7.86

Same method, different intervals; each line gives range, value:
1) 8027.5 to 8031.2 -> 7.77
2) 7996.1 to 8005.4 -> 7.16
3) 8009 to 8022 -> 7.88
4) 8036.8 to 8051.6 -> 7.53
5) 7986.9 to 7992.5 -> 7.38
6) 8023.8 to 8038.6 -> 7.75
